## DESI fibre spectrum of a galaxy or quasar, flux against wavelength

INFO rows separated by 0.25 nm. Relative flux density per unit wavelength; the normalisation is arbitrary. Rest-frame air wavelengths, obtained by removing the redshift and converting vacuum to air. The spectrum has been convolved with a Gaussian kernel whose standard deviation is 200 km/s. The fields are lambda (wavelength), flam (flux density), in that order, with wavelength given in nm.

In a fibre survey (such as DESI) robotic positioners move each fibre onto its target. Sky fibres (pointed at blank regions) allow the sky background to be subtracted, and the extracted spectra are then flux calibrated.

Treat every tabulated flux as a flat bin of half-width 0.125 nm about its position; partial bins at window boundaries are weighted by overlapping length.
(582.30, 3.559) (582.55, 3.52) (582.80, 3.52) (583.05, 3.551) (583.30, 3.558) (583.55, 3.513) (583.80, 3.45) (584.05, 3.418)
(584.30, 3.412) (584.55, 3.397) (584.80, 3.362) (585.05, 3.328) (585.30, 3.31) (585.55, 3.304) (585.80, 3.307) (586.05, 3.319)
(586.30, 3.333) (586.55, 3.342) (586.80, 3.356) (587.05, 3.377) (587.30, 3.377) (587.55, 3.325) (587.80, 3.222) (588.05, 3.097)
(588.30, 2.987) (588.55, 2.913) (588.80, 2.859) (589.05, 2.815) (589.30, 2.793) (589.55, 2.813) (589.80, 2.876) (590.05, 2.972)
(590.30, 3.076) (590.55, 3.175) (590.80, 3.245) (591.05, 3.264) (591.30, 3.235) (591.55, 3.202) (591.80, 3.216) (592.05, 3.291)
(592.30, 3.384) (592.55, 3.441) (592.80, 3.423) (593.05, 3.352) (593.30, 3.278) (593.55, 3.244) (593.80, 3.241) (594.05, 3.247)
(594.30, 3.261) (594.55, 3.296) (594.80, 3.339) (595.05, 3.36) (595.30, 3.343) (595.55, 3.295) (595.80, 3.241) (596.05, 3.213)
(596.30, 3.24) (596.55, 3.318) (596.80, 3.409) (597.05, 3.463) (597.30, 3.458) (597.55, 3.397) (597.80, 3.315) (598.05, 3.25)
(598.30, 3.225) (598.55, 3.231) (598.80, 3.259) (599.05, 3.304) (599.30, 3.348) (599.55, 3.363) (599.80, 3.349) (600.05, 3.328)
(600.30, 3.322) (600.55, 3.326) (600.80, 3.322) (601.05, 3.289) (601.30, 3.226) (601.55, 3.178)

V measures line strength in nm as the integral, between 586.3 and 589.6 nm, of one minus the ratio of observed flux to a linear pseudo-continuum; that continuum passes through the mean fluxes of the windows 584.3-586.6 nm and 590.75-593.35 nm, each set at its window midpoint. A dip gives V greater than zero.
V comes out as 0.21 nm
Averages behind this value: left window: 3.34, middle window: 3.11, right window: 3.31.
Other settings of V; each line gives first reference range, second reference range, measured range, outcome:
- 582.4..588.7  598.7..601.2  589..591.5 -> 0.22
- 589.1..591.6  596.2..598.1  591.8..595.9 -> -0.13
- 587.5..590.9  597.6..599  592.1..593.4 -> -0.11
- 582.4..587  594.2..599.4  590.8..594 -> 0.05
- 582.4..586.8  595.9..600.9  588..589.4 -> 0.20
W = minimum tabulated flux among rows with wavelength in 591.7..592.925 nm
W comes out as 3.216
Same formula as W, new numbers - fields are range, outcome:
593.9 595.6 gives 3.247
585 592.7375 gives 2.793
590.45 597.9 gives 3.175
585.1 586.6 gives 3.304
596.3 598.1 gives 3.25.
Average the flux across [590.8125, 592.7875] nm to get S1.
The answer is 3.3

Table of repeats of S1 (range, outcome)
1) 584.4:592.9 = 3.2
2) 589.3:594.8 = 3.21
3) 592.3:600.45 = 3.32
